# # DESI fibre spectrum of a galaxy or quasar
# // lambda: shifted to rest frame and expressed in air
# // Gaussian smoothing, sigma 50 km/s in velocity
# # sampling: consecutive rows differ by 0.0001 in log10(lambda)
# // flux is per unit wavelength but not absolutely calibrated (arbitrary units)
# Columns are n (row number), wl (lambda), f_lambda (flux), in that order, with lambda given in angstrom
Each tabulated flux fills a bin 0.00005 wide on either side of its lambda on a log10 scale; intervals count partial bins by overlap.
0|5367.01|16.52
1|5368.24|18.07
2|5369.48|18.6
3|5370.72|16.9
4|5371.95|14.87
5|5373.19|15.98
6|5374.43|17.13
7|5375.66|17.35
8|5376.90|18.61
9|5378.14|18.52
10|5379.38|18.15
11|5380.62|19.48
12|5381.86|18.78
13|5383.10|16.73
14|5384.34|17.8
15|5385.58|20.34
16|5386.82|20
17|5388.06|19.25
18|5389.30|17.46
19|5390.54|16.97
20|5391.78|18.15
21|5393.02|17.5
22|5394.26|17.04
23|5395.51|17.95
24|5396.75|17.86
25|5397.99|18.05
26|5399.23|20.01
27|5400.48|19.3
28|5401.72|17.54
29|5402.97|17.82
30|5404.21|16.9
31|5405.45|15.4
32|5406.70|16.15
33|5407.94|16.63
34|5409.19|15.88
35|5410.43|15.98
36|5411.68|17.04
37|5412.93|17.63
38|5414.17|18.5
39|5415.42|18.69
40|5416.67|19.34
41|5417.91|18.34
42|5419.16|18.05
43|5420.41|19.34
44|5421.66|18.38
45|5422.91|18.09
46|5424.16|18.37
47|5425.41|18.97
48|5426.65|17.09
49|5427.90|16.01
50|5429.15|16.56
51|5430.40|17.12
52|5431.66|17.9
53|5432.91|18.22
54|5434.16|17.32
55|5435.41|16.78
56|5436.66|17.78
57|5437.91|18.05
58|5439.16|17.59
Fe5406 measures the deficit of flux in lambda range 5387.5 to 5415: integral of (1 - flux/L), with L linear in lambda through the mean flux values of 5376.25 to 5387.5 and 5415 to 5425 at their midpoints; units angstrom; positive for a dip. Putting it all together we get 1.7 angstrom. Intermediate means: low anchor 18.7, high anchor 18.6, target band 17.5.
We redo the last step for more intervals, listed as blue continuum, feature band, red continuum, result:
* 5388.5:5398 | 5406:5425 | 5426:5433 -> -0.52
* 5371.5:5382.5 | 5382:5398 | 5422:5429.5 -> -0.40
